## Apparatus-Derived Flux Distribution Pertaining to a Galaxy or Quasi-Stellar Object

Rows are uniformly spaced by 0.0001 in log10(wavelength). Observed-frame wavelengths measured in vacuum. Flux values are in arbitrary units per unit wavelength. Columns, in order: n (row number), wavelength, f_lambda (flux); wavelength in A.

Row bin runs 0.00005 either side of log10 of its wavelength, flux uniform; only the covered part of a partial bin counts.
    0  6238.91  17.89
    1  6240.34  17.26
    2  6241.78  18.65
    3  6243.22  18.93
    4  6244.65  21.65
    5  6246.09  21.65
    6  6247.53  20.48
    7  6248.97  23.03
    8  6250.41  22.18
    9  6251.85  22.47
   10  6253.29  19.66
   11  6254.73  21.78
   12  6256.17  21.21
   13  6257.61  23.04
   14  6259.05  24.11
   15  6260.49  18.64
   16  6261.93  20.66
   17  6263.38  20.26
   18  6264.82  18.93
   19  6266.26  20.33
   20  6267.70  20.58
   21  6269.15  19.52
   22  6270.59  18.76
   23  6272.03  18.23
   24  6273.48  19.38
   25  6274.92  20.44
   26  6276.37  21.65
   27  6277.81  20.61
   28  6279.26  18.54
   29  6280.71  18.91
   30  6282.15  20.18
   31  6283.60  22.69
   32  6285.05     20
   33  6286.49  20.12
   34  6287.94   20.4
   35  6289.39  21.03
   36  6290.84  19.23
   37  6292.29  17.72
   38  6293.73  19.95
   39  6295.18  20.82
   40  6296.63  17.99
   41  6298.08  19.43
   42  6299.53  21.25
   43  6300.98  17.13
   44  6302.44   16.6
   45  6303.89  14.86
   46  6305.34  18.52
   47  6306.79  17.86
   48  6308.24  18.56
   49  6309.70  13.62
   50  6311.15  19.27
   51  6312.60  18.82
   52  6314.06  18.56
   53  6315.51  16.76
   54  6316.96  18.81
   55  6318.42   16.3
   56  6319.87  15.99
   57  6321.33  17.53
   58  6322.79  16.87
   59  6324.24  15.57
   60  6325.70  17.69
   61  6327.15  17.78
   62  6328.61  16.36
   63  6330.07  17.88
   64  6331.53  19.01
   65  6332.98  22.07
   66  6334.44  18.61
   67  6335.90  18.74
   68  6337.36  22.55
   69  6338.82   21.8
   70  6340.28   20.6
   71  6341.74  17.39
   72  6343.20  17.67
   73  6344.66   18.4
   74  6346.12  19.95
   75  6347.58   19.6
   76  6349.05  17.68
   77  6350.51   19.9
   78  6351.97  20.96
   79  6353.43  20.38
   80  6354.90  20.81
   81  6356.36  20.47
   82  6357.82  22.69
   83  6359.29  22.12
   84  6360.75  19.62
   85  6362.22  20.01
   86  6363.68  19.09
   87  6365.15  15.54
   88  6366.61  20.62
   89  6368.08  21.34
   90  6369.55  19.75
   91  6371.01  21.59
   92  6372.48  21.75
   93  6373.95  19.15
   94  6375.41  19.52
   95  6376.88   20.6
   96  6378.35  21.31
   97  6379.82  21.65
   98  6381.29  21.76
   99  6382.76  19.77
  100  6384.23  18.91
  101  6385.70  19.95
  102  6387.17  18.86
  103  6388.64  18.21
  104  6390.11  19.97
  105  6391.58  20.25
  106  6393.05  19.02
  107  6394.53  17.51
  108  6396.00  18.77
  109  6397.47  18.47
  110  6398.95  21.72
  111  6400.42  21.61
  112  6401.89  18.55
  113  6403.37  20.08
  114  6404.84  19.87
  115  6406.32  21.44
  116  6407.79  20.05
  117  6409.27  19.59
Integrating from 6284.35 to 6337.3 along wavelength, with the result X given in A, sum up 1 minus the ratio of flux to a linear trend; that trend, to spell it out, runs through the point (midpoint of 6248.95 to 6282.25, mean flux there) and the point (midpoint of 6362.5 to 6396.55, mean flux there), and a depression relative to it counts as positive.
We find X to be 5.0 A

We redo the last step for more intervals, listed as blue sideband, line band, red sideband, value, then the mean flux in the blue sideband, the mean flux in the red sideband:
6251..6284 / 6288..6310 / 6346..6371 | 2.0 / 20.4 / 20.1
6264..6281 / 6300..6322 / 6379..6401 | 2.7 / 19.7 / 19.8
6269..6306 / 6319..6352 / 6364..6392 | 1.8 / 19.4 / 20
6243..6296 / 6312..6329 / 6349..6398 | 2.5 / 20.5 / 20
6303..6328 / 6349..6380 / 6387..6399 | -3.3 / 17.3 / 19.1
